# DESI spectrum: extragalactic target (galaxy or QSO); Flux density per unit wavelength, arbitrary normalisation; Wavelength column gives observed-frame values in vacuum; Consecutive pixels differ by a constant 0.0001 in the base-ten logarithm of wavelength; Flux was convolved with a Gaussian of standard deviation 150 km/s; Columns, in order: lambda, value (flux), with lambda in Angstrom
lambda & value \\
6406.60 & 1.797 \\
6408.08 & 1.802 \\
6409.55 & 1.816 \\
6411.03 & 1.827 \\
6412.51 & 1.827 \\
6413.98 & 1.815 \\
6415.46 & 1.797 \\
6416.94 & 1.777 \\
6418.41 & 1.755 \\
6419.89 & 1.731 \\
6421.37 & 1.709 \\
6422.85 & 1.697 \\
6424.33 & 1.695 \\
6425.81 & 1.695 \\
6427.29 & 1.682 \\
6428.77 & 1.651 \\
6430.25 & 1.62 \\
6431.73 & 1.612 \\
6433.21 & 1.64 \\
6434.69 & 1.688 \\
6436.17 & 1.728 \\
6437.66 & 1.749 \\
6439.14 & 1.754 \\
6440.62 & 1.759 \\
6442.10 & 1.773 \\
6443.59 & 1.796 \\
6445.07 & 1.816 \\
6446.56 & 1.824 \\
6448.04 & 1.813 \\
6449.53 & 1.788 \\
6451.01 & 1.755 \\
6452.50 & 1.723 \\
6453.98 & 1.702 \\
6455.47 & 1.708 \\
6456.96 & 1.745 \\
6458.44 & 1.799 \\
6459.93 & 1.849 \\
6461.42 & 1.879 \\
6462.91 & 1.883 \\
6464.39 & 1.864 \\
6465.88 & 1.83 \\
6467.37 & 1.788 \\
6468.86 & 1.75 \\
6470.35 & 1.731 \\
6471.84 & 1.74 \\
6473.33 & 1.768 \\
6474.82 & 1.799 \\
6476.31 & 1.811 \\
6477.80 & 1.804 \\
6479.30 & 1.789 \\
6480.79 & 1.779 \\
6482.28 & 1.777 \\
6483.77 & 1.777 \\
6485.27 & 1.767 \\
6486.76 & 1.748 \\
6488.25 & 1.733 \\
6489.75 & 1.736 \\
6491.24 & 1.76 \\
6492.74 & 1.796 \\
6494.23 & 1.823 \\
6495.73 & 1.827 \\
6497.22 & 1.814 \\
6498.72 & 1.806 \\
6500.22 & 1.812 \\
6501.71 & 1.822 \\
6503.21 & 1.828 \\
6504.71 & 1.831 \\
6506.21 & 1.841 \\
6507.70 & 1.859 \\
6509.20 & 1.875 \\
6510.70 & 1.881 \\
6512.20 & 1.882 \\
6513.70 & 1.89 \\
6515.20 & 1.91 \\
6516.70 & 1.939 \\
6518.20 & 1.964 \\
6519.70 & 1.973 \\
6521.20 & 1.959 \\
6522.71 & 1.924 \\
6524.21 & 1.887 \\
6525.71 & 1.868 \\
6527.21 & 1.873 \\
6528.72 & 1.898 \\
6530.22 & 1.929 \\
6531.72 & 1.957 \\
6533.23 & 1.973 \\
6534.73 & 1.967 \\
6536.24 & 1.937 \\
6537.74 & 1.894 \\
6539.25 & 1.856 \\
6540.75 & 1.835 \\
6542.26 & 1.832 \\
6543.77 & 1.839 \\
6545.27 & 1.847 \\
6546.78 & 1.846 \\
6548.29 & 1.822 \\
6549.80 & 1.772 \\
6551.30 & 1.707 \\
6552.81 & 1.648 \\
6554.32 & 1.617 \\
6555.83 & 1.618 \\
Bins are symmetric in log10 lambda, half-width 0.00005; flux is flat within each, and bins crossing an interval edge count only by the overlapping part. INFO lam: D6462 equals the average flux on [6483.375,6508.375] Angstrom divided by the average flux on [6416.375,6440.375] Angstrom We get 1.06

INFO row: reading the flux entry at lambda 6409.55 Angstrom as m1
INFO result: 1.816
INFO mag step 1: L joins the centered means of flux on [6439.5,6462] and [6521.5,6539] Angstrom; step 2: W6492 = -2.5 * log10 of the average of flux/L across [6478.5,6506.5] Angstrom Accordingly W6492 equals 0.04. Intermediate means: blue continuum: 1.78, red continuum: 1.92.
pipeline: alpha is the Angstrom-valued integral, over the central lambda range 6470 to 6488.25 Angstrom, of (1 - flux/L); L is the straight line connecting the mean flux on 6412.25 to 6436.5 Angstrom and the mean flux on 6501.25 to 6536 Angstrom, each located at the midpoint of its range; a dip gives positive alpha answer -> 0.5 Angstrom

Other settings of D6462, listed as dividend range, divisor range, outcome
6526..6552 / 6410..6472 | 1.06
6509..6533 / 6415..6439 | 1.13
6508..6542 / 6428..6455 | 1.10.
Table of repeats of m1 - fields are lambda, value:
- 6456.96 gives 1.745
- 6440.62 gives 1.759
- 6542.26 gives 1.832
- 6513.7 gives 1.89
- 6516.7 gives 1.939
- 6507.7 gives 1.859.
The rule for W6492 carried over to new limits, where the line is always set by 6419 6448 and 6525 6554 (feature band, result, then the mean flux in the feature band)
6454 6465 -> -0.04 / 1.81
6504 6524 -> -0.05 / 1.9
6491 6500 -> 0.00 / 1.81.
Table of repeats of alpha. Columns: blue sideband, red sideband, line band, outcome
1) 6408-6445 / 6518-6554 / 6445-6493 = 0.2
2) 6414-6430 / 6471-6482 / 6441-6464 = -0.5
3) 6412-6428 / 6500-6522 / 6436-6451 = 0.0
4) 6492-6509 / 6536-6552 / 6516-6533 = -0.9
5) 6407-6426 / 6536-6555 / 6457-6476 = -0.3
